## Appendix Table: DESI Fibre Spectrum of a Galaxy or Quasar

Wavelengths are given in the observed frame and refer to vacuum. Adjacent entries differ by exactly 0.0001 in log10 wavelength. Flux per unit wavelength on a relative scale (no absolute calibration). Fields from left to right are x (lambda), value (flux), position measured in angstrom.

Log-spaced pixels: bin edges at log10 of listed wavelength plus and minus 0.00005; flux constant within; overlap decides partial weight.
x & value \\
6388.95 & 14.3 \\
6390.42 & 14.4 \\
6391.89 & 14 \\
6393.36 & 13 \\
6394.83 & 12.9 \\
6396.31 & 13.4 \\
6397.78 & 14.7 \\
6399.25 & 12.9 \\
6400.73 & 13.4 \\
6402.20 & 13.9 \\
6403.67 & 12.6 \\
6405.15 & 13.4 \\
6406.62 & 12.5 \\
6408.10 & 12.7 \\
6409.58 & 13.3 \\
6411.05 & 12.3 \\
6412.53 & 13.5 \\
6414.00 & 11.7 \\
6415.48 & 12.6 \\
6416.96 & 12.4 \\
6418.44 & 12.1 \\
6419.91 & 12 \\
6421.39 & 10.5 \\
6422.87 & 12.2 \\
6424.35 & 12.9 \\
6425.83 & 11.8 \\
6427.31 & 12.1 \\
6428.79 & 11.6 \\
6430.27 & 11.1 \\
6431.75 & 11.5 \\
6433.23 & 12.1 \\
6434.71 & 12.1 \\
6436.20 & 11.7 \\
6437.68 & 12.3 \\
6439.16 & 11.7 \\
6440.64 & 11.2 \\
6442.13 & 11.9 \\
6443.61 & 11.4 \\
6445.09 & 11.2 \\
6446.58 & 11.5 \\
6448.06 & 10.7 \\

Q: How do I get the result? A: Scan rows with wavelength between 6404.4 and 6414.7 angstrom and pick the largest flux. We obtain 13.5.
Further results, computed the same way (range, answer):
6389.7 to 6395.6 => 14.4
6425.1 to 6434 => 12.1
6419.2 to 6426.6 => 12.9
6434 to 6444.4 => 12.3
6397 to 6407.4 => 14.7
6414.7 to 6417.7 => 12.6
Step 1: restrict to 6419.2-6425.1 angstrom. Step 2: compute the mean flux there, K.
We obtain 11.9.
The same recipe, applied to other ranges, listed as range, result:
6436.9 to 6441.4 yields 11.7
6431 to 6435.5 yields 11.9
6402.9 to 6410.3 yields 12.9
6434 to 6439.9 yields 11.9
